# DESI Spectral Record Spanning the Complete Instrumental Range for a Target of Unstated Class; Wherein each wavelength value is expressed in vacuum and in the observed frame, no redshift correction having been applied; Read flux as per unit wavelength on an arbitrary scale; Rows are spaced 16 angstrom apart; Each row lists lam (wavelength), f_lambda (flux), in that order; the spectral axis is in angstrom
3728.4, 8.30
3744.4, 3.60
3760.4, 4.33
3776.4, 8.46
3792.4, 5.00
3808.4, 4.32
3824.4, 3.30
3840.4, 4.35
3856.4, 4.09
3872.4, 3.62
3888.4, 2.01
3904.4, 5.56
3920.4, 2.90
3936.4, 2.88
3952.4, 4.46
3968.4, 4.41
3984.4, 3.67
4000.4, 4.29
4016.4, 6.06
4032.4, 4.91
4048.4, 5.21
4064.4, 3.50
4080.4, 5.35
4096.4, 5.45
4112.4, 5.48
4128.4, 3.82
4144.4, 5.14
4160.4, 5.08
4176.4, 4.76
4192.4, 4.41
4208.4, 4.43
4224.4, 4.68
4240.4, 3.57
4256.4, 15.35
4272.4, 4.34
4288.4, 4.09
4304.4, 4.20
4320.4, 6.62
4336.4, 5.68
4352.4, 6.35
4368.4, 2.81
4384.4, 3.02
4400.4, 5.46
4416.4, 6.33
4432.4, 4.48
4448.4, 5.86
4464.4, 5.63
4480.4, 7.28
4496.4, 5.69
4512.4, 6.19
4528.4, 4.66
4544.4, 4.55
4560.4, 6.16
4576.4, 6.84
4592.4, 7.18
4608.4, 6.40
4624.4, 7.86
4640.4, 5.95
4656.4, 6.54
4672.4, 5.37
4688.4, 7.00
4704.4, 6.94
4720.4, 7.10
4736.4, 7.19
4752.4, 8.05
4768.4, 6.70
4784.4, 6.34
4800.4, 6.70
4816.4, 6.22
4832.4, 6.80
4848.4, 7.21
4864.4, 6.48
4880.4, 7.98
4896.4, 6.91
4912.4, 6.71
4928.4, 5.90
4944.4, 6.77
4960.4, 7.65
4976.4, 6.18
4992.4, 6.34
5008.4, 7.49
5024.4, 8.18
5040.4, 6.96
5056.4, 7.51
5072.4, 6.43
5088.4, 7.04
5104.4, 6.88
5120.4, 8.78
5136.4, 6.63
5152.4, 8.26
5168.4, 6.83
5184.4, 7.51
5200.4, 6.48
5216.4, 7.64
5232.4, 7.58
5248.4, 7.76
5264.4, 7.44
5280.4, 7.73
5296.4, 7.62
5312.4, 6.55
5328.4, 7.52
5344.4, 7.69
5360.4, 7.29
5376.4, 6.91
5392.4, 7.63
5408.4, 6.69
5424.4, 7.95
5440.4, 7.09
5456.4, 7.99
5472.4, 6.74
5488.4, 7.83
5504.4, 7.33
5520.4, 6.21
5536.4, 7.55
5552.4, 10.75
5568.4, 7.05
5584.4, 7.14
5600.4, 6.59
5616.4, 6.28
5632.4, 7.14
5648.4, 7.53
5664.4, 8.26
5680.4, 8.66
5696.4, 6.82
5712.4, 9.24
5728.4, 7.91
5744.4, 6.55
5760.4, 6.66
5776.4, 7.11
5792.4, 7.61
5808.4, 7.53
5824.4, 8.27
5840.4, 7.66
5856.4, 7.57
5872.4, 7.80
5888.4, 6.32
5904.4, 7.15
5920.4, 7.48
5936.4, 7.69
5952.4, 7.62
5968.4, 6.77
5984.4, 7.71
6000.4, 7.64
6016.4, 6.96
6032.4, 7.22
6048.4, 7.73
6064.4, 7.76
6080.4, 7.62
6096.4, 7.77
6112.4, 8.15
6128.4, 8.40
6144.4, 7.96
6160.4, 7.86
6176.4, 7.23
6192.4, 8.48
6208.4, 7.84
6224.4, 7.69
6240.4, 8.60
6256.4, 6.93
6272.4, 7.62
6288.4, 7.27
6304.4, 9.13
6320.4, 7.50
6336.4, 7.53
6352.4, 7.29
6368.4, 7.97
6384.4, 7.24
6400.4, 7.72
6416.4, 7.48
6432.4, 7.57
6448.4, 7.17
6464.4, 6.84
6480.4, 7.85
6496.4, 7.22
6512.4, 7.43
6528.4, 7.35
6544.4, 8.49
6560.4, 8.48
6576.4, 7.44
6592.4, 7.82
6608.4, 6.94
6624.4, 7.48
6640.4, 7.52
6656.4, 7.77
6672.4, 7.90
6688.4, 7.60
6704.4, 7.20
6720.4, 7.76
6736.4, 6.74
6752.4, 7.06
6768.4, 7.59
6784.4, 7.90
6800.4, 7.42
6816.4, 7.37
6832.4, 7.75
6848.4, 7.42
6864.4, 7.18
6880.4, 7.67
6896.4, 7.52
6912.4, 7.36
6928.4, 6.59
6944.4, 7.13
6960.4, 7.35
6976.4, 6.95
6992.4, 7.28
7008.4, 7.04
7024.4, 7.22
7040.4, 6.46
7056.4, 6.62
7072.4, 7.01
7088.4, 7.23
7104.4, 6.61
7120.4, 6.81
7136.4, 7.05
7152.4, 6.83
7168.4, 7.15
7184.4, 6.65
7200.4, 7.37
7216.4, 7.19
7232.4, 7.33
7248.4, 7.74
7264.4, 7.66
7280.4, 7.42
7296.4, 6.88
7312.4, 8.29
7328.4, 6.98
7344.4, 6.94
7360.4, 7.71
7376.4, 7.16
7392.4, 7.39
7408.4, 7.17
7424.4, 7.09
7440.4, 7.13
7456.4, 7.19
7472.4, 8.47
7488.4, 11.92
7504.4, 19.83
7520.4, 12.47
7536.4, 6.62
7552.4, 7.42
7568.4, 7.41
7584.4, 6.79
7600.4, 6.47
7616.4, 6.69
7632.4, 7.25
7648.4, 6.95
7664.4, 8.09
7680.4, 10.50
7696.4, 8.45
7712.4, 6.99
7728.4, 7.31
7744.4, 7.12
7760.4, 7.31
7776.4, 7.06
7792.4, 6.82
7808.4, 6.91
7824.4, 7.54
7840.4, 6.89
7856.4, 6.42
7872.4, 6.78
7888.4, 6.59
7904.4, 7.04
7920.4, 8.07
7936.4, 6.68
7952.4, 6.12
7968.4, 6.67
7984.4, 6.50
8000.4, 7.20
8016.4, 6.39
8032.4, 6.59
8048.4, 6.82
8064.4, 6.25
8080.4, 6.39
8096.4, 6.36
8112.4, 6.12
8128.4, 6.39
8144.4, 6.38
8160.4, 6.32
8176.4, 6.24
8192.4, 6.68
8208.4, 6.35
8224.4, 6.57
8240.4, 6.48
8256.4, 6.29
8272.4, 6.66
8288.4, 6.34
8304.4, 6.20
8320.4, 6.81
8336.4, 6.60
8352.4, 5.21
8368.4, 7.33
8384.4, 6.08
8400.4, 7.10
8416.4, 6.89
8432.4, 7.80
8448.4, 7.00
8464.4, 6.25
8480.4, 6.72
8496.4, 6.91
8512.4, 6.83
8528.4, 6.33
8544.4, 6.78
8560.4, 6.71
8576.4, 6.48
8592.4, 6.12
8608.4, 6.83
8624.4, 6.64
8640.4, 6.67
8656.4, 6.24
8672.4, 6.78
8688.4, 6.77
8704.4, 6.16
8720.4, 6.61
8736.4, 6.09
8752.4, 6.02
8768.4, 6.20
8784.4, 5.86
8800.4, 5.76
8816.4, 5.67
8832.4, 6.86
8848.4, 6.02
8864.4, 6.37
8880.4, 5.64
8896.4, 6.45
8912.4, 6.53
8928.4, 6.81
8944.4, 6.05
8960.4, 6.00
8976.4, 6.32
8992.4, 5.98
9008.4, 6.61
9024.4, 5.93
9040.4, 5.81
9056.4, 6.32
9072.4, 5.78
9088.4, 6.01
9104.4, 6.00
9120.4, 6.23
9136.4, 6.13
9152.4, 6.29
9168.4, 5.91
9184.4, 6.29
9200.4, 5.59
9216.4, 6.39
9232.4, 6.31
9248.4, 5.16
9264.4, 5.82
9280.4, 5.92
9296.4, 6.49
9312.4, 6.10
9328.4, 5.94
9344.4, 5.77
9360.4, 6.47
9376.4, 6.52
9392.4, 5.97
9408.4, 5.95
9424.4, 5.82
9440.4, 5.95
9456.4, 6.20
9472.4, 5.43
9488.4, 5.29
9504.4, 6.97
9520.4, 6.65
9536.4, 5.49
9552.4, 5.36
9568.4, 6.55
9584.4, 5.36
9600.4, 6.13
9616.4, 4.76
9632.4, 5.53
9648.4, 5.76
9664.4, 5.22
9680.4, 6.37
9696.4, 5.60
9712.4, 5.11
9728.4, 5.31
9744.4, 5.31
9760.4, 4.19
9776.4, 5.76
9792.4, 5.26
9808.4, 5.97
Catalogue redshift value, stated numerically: 0.142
